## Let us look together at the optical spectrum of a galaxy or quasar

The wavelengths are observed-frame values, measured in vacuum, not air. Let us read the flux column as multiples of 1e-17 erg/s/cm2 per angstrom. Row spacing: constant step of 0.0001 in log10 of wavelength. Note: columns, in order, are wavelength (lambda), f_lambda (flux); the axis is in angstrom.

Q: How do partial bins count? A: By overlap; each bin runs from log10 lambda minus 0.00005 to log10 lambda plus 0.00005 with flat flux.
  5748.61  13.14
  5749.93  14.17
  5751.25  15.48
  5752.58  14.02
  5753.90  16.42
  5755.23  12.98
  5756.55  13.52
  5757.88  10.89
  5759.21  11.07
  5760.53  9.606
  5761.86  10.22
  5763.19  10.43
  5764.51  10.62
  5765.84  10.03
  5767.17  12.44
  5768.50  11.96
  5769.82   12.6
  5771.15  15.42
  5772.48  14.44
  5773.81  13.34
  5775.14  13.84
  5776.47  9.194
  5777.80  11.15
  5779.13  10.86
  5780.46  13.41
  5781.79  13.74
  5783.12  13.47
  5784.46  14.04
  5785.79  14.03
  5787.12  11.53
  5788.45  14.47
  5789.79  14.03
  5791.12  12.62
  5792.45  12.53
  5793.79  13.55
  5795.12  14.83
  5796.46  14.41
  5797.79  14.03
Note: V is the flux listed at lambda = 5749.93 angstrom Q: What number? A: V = 14.17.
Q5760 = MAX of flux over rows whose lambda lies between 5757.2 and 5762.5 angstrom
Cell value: 11.07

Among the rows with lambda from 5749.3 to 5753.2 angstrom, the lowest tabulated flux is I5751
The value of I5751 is 14.02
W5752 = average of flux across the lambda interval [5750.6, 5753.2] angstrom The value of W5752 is 14.7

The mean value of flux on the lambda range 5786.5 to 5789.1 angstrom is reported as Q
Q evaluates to 13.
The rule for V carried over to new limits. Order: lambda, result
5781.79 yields 13.74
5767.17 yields 12.44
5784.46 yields 14.04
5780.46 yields 13.41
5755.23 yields 12.98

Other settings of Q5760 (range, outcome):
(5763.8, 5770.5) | 12.6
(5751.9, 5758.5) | 16.42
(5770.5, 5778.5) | 15.42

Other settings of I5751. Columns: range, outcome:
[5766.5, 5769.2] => 11.96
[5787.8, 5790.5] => 14.03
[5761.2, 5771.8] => 10.03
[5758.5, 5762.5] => 9.606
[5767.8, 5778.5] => 9.194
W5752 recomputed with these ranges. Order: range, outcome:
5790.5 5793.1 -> 12.6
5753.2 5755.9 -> 14.7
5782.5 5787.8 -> 13.3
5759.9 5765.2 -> 10.2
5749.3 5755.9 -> 14.6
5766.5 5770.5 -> 12.4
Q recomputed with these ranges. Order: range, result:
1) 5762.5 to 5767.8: 10.9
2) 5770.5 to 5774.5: 14.4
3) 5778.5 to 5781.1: 12.1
